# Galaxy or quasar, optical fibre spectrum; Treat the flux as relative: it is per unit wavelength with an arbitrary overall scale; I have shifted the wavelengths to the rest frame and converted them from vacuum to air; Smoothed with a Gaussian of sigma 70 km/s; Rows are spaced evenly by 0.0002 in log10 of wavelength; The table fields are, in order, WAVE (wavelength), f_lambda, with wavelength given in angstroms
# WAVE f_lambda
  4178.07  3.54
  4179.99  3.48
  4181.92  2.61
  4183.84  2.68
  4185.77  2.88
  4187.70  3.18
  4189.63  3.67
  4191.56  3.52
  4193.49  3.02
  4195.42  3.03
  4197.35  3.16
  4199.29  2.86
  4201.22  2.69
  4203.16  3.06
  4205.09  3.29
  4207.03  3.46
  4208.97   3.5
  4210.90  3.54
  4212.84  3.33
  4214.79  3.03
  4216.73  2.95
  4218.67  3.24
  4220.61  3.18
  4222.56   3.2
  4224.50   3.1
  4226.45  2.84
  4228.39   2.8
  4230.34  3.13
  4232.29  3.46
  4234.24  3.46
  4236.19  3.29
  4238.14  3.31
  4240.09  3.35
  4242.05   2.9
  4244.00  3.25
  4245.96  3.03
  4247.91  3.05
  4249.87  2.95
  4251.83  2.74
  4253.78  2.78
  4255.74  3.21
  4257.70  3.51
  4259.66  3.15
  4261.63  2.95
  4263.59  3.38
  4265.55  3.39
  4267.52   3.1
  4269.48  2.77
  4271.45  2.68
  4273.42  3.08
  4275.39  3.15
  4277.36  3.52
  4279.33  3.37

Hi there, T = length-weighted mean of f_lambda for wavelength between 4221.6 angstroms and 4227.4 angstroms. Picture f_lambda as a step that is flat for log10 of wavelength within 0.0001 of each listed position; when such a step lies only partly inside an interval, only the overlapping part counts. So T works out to 3.05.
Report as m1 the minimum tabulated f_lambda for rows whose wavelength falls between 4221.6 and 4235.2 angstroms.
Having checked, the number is 2.8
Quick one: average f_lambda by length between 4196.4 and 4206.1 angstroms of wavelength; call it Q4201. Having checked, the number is 3.01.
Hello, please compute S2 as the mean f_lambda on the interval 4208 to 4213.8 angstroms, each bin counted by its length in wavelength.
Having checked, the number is 3.46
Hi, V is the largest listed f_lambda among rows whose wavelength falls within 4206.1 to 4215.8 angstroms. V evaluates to 3.54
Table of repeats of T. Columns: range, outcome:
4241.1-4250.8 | 3.04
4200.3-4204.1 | 2.87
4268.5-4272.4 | 2.73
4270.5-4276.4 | 2.97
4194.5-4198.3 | 3.1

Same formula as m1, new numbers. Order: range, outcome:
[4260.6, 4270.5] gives 2.77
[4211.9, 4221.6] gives 2.95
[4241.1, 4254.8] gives 2.74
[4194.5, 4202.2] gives 2.69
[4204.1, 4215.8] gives 3.03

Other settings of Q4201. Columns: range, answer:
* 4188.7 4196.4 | 3.31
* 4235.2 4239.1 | 3.3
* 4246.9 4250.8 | 3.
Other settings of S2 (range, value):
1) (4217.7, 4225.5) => 3.18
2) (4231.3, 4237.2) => 3.4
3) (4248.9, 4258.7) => 3.04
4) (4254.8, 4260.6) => 3.29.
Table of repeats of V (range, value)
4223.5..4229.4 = 3.1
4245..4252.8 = 3.05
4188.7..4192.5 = 3.67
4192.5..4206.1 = 3.29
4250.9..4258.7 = 3.51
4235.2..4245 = 3.35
